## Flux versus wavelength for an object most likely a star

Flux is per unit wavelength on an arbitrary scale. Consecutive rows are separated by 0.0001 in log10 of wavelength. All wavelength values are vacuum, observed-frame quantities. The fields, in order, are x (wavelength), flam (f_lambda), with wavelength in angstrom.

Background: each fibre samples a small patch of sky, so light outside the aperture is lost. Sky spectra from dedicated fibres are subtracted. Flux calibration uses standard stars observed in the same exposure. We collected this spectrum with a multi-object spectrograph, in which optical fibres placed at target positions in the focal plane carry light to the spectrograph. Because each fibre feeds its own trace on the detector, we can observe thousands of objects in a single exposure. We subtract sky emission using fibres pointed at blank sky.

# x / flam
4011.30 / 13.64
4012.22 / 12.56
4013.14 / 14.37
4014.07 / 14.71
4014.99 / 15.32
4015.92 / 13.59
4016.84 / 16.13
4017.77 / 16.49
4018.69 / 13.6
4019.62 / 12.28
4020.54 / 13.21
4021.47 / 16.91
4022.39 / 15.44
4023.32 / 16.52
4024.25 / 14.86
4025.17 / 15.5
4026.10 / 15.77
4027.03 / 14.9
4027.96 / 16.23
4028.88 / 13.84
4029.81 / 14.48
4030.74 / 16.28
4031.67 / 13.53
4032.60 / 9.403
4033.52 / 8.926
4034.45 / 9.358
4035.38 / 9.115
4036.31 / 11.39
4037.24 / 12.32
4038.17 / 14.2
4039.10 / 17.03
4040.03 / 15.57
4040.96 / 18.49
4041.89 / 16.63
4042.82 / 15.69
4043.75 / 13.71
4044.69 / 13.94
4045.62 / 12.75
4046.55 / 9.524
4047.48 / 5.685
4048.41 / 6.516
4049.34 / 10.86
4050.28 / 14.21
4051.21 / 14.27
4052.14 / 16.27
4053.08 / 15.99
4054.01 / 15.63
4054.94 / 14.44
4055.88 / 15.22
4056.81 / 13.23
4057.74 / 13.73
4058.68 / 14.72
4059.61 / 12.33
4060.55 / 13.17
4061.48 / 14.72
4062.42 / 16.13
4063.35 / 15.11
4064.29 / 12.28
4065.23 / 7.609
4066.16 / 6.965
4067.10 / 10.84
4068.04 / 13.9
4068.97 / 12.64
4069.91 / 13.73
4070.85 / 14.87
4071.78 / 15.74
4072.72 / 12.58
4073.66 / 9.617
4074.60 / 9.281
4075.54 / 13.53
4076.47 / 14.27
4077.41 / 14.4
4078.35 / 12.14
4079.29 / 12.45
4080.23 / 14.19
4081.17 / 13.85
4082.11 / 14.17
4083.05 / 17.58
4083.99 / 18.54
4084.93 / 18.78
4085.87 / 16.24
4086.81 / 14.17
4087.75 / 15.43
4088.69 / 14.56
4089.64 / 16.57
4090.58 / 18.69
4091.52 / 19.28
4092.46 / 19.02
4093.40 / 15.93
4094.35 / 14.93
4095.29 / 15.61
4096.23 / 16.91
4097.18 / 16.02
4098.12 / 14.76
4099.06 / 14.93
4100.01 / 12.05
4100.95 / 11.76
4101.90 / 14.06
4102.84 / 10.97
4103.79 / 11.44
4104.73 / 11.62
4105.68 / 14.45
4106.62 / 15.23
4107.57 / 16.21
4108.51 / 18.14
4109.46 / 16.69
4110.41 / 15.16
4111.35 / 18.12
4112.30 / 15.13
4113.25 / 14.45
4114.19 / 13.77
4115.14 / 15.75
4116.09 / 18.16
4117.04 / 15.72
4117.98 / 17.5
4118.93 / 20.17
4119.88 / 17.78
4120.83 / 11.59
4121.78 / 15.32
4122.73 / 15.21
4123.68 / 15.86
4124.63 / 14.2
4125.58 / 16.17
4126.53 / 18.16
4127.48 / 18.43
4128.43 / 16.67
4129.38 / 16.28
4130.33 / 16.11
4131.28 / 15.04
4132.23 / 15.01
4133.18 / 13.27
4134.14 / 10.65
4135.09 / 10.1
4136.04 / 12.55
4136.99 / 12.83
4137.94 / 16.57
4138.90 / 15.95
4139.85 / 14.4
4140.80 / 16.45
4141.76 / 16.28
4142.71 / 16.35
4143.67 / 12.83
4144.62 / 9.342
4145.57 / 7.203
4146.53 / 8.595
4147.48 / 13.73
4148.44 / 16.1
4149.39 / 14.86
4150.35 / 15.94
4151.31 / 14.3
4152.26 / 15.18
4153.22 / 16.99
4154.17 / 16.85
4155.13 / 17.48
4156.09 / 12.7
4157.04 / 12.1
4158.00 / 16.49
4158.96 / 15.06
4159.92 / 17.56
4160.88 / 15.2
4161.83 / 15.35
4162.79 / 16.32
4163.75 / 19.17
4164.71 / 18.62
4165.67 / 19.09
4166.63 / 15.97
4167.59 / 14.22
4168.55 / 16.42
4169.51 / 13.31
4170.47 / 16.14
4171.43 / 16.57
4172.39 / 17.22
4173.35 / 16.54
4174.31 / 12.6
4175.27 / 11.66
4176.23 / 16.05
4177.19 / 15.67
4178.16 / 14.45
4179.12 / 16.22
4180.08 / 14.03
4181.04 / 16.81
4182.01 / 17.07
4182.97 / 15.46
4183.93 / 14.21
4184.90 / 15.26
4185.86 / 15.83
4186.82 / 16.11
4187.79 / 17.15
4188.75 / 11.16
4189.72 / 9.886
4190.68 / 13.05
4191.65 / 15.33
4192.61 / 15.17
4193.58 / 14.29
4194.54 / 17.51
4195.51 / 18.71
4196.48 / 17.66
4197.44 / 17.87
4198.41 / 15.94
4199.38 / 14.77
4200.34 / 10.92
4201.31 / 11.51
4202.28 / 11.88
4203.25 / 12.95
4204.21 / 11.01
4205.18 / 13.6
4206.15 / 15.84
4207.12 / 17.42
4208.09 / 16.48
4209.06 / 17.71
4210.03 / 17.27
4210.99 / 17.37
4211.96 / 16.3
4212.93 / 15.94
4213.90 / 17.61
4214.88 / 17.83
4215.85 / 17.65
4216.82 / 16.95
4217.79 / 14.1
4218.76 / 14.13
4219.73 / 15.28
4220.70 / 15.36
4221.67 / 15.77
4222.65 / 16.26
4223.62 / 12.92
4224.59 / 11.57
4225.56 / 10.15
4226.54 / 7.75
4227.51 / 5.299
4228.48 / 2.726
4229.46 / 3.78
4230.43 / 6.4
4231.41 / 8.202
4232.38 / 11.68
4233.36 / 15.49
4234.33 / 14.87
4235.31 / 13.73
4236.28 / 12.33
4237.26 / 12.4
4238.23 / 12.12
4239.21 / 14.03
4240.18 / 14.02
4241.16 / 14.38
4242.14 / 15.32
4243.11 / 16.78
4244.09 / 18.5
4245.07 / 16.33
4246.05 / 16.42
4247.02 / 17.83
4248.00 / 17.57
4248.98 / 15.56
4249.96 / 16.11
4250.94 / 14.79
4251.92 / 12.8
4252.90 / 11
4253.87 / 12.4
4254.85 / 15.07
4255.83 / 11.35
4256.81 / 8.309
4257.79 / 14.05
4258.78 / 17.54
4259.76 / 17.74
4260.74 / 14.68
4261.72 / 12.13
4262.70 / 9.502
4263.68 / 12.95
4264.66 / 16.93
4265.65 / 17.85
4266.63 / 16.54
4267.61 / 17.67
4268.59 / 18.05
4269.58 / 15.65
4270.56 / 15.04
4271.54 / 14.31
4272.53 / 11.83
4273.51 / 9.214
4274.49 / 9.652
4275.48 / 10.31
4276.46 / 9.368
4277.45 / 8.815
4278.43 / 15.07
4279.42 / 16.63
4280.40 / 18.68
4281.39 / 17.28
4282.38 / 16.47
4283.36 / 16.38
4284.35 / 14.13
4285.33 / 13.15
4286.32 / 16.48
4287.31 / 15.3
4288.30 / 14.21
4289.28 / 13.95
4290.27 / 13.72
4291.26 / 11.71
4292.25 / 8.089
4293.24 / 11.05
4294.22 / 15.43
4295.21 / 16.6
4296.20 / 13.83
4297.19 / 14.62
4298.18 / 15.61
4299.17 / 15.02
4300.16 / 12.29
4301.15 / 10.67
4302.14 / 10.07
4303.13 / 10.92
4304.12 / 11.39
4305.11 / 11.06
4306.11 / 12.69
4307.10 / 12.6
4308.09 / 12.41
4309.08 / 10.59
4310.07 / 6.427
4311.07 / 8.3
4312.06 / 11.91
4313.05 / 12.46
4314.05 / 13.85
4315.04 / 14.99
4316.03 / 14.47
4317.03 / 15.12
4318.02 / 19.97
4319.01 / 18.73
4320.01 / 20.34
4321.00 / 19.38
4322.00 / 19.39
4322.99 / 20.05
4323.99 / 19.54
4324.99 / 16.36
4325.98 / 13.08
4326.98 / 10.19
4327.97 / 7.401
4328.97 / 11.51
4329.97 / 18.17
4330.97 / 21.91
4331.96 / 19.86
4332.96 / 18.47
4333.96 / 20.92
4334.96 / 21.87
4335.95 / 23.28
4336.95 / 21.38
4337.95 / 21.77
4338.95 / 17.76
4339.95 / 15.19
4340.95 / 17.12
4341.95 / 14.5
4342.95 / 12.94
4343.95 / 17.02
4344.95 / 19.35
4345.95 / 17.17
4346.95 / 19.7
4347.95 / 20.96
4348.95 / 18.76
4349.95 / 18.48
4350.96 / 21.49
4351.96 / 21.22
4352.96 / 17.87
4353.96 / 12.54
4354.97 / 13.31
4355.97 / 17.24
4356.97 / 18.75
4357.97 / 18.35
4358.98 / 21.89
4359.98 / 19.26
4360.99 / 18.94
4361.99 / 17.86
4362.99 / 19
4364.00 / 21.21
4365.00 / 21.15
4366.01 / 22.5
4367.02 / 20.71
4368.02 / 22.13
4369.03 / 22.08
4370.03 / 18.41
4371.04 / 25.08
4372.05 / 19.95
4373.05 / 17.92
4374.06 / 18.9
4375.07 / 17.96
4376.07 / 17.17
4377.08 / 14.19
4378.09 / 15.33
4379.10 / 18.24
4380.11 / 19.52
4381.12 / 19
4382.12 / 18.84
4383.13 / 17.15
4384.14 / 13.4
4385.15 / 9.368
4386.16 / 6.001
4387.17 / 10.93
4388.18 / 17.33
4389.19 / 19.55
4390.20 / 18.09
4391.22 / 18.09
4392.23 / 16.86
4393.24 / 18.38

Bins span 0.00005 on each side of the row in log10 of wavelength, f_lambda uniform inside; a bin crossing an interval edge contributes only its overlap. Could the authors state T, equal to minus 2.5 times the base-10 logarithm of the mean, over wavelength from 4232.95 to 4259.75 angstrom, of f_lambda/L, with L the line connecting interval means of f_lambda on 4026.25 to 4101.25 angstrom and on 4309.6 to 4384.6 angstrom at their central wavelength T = 0.13 mag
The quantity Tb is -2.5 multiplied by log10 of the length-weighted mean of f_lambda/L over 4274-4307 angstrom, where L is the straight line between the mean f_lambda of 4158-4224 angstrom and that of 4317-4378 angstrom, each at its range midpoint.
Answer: 0.29 mag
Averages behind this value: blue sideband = 15.5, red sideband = 18.4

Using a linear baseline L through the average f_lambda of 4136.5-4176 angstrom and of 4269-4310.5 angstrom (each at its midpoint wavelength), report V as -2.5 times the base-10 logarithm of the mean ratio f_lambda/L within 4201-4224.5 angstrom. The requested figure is -0.08 mag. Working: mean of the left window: 15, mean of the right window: 13.1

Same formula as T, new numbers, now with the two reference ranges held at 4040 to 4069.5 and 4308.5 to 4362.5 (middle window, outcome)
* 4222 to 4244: 0.32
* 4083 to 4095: -0.23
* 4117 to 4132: -0.15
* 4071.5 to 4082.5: 0.04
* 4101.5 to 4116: -0.07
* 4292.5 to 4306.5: 0.27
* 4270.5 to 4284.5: 0.20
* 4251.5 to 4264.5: 0.21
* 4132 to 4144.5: 0.03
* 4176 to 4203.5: 0.01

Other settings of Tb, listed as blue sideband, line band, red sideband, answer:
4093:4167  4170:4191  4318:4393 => 0.05 mag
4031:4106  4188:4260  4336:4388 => 0.14 mag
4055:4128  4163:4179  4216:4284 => -0.12 mag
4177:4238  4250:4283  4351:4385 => 0.13 mag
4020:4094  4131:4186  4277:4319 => -0.09 mag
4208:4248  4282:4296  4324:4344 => 0.12 mag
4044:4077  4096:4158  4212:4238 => -0.17 mag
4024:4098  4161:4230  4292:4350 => 0.00 mag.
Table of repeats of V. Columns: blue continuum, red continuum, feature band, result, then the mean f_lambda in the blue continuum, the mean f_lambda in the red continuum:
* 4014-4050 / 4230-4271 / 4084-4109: -0.11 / 13.6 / 14.3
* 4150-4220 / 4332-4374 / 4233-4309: 0.23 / 15.5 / 19.2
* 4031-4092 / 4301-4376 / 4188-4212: 0.03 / 13.6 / 17.1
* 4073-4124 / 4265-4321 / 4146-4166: -0.06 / 15.1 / 13.8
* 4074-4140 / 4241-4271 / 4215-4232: 0.29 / 15.1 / 15.1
